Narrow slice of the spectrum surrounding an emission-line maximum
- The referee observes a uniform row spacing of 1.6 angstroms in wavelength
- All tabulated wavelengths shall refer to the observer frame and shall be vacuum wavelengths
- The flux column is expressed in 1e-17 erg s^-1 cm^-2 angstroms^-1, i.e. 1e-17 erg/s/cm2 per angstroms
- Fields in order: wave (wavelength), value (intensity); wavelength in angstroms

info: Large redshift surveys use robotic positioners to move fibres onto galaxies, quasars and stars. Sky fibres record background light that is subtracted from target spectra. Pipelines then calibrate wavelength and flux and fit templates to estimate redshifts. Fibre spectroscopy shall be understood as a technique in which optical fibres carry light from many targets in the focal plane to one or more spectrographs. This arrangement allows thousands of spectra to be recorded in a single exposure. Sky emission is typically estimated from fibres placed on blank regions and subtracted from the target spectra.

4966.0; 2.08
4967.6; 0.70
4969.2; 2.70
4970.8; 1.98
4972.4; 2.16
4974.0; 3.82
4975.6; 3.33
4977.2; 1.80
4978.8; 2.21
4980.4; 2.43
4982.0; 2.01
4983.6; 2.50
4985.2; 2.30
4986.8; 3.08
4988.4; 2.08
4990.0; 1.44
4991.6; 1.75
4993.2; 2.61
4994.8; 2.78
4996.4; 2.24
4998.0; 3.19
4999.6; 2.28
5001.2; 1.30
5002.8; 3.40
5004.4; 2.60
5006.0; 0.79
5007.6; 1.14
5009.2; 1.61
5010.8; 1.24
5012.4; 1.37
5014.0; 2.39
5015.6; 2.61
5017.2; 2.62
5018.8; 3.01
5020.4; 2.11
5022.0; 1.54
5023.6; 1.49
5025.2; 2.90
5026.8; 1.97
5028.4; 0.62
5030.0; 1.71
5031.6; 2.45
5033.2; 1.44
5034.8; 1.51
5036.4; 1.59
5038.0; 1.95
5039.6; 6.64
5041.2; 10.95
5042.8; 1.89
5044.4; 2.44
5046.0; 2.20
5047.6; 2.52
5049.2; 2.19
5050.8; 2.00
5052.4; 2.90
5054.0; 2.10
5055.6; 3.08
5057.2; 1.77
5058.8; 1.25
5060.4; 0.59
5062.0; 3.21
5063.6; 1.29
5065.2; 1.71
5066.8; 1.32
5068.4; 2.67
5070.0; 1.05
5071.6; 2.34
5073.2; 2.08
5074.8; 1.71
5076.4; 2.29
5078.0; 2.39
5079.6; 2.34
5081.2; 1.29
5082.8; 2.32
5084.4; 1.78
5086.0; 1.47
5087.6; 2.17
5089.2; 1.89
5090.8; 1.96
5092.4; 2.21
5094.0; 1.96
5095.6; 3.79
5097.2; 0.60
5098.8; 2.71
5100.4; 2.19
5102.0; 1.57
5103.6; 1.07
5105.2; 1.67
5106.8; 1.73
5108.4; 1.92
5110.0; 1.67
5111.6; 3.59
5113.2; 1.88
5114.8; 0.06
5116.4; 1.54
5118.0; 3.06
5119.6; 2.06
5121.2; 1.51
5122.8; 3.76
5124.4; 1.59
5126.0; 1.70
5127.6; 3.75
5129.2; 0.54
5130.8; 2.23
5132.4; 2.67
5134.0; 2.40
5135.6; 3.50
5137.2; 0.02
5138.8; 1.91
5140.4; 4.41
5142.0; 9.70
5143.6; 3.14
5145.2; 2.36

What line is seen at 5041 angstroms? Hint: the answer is Hbeta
